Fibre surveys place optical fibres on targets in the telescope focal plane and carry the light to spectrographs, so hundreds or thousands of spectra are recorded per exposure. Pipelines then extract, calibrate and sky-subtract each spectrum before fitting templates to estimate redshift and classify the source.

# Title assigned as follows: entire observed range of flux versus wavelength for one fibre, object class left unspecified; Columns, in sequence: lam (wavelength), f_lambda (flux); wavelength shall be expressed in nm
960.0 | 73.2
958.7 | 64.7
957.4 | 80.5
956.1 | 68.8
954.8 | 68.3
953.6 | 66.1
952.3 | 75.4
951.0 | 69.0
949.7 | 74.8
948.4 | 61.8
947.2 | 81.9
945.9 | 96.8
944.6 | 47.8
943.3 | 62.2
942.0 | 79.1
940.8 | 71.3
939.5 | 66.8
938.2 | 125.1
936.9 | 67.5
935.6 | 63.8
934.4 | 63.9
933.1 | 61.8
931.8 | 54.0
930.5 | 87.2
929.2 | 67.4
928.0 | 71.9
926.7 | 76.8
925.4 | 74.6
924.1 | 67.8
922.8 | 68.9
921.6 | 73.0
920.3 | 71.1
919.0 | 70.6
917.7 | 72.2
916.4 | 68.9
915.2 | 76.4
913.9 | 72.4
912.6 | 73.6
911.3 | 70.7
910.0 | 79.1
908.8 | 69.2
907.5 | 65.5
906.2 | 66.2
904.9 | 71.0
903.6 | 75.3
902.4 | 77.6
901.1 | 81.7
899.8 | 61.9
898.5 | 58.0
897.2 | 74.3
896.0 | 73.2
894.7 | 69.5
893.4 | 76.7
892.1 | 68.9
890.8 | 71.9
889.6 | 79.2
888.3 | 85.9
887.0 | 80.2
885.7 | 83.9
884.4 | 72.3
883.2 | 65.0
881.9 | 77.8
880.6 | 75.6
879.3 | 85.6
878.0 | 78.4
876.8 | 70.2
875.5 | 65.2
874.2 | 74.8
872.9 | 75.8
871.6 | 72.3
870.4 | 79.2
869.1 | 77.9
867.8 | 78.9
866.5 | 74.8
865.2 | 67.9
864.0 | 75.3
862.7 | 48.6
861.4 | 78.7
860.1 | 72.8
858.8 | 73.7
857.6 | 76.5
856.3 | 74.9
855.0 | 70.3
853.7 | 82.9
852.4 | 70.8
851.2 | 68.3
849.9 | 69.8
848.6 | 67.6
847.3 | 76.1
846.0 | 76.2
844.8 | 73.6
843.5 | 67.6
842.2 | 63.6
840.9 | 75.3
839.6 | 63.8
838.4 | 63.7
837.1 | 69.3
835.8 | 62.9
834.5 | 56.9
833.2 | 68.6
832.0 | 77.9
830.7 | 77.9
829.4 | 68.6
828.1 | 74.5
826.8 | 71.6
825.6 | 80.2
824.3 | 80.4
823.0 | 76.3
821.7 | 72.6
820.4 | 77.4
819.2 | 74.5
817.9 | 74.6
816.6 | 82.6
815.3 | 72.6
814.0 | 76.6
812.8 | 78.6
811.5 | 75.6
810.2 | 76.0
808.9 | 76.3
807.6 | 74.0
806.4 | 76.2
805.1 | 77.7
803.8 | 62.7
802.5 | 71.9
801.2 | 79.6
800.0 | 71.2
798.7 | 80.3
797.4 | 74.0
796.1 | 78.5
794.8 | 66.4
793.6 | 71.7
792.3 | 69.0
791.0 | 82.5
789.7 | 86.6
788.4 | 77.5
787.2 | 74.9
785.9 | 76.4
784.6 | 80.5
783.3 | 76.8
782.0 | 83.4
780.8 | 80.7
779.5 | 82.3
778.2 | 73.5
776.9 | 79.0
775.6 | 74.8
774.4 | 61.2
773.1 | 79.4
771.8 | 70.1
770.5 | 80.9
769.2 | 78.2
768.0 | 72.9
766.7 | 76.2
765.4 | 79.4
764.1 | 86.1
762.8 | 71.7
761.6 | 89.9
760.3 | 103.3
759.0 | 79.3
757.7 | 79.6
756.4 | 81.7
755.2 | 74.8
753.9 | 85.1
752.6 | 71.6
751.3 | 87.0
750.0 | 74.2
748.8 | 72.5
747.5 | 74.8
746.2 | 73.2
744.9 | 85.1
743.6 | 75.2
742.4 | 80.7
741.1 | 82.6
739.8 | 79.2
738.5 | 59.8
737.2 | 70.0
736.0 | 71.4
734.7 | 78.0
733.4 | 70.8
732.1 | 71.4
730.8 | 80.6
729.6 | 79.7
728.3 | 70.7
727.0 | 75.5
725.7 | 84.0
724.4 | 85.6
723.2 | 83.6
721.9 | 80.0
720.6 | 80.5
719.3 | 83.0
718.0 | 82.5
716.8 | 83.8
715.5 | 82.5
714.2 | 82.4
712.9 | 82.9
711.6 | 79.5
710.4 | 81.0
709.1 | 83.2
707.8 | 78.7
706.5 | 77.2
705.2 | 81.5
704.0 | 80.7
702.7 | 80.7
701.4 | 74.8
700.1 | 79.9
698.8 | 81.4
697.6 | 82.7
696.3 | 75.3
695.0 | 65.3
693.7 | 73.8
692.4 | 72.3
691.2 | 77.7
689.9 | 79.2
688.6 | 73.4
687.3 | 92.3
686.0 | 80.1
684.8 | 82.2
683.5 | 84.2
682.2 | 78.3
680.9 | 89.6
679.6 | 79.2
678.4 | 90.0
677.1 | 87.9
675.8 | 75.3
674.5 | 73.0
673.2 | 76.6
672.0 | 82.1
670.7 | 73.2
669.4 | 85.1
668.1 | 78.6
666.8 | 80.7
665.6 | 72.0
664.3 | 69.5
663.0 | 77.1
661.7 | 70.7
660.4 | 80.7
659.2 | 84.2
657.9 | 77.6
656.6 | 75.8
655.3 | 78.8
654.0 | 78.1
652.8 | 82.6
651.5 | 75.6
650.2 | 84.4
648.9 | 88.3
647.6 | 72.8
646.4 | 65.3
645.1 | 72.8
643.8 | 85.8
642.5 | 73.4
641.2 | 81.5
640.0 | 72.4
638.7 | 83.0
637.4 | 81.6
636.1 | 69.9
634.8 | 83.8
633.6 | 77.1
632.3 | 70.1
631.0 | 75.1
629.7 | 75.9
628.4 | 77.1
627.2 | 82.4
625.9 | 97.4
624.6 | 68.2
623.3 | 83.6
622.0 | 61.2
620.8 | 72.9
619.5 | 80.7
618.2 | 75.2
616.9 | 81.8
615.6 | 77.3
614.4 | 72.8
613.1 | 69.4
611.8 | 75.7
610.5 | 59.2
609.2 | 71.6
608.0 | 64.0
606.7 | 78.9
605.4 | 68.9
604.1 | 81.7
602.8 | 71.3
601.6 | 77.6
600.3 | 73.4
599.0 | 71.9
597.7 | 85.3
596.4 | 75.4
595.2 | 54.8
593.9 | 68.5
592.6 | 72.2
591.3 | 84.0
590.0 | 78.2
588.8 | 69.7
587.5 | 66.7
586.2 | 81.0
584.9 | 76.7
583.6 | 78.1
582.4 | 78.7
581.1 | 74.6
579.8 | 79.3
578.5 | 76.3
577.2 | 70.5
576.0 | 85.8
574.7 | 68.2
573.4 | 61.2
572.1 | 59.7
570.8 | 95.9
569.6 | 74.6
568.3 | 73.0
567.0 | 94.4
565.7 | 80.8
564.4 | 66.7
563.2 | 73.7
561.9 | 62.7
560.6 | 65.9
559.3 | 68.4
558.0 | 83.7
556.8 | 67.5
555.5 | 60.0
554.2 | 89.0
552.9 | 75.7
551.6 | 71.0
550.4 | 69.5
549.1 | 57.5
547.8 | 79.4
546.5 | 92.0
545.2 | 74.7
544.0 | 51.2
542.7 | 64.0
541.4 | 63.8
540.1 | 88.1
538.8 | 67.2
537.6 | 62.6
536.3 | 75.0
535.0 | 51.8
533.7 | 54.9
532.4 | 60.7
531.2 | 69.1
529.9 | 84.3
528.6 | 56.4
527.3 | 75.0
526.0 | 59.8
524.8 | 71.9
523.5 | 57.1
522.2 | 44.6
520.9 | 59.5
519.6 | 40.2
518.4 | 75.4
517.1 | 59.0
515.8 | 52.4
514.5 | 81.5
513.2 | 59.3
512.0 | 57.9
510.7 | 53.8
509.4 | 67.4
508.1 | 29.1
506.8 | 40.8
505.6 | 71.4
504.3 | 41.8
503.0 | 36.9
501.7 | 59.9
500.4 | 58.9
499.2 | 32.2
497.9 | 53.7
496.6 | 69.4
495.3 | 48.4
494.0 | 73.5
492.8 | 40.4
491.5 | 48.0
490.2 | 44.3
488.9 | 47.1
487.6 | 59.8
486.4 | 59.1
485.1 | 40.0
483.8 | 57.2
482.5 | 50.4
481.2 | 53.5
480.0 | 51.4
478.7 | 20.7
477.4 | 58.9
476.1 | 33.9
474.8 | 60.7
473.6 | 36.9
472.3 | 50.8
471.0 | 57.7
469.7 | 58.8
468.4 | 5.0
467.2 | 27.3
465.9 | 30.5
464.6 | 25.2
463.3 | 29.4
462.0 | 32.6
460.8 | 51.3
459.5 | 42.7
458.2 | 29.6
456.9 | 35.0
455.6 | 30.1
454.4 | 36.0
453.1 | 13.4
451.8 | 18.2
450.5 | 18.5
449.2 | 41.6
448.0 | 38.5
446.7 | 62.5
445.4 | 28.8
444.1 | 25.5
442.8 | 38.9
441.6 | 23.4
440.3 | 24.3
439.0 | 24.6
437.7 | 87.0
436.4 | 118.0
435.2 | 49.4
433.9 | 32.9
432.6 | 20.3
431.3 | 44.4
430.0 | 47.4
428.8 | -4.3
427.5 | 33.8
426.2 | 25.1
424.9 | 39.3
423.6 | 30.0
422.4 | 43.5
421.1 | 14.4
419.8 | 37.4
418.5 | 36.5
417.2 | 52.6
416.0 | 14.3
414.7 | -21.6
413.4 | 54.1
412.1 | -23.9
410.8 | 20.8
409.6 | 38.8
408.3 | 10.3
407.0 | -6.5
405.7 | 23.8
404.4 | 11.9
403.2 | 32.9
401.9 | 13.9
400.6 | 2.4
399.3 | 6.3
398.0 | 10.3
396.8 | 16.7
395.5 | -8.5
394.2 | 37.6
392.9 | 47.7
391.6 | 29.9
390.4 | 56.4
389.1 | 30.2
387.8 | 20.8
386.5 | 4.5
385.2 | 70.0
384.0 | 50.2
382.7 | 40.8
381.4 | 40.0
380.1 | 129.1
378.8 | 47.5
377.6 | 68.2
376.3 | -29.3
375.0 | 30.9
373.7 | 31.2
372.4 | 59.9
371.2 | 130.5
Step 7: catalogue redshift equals 0.18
